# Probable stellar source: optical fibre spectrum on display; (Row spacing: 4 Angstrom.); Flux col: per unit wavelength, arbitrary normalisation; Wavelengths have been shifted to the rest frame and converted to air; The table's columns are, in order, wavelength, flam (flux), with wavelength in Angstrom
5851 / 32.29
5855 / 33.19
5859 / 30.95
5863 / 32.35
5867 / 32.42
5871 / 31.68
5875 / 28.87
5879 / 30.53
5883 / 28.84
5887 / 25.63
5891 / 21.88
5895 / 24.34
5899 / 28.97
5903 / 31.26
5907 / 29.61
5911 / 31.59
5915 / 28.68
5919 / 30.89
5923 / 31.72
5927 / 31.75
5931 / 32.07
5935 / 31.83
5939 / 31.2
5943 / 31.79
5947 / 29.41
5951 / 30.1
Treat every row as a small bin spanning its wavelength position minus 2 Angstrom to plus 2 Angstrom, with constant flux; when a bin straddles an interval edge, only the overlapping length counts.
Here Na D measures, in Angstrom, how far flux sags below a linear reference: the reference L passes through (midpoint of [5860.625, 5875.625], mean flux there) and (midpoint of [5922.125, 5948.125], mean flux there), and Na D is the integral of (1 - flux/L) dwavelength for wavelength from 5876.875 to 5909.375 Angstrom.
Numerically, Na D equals 3.9 Angstrom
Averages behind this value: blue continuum 31.5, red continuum 31.4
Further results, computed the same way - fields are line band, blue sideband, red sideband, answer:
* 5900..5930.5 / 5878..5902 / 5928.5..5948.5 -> -1.8 Angstrom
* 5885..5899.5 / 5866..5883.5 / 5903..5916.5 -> 2.6 Angstrom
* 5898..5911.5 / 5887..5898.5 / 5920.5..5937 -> -1.8 Angstrom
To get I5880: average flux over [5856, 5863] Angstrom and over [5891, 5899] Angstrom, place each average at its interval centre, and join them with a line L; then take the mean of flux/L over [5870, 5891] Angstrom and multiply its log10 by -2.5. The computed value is -0.023 mag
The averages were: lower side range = 31.7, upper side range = 24.9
